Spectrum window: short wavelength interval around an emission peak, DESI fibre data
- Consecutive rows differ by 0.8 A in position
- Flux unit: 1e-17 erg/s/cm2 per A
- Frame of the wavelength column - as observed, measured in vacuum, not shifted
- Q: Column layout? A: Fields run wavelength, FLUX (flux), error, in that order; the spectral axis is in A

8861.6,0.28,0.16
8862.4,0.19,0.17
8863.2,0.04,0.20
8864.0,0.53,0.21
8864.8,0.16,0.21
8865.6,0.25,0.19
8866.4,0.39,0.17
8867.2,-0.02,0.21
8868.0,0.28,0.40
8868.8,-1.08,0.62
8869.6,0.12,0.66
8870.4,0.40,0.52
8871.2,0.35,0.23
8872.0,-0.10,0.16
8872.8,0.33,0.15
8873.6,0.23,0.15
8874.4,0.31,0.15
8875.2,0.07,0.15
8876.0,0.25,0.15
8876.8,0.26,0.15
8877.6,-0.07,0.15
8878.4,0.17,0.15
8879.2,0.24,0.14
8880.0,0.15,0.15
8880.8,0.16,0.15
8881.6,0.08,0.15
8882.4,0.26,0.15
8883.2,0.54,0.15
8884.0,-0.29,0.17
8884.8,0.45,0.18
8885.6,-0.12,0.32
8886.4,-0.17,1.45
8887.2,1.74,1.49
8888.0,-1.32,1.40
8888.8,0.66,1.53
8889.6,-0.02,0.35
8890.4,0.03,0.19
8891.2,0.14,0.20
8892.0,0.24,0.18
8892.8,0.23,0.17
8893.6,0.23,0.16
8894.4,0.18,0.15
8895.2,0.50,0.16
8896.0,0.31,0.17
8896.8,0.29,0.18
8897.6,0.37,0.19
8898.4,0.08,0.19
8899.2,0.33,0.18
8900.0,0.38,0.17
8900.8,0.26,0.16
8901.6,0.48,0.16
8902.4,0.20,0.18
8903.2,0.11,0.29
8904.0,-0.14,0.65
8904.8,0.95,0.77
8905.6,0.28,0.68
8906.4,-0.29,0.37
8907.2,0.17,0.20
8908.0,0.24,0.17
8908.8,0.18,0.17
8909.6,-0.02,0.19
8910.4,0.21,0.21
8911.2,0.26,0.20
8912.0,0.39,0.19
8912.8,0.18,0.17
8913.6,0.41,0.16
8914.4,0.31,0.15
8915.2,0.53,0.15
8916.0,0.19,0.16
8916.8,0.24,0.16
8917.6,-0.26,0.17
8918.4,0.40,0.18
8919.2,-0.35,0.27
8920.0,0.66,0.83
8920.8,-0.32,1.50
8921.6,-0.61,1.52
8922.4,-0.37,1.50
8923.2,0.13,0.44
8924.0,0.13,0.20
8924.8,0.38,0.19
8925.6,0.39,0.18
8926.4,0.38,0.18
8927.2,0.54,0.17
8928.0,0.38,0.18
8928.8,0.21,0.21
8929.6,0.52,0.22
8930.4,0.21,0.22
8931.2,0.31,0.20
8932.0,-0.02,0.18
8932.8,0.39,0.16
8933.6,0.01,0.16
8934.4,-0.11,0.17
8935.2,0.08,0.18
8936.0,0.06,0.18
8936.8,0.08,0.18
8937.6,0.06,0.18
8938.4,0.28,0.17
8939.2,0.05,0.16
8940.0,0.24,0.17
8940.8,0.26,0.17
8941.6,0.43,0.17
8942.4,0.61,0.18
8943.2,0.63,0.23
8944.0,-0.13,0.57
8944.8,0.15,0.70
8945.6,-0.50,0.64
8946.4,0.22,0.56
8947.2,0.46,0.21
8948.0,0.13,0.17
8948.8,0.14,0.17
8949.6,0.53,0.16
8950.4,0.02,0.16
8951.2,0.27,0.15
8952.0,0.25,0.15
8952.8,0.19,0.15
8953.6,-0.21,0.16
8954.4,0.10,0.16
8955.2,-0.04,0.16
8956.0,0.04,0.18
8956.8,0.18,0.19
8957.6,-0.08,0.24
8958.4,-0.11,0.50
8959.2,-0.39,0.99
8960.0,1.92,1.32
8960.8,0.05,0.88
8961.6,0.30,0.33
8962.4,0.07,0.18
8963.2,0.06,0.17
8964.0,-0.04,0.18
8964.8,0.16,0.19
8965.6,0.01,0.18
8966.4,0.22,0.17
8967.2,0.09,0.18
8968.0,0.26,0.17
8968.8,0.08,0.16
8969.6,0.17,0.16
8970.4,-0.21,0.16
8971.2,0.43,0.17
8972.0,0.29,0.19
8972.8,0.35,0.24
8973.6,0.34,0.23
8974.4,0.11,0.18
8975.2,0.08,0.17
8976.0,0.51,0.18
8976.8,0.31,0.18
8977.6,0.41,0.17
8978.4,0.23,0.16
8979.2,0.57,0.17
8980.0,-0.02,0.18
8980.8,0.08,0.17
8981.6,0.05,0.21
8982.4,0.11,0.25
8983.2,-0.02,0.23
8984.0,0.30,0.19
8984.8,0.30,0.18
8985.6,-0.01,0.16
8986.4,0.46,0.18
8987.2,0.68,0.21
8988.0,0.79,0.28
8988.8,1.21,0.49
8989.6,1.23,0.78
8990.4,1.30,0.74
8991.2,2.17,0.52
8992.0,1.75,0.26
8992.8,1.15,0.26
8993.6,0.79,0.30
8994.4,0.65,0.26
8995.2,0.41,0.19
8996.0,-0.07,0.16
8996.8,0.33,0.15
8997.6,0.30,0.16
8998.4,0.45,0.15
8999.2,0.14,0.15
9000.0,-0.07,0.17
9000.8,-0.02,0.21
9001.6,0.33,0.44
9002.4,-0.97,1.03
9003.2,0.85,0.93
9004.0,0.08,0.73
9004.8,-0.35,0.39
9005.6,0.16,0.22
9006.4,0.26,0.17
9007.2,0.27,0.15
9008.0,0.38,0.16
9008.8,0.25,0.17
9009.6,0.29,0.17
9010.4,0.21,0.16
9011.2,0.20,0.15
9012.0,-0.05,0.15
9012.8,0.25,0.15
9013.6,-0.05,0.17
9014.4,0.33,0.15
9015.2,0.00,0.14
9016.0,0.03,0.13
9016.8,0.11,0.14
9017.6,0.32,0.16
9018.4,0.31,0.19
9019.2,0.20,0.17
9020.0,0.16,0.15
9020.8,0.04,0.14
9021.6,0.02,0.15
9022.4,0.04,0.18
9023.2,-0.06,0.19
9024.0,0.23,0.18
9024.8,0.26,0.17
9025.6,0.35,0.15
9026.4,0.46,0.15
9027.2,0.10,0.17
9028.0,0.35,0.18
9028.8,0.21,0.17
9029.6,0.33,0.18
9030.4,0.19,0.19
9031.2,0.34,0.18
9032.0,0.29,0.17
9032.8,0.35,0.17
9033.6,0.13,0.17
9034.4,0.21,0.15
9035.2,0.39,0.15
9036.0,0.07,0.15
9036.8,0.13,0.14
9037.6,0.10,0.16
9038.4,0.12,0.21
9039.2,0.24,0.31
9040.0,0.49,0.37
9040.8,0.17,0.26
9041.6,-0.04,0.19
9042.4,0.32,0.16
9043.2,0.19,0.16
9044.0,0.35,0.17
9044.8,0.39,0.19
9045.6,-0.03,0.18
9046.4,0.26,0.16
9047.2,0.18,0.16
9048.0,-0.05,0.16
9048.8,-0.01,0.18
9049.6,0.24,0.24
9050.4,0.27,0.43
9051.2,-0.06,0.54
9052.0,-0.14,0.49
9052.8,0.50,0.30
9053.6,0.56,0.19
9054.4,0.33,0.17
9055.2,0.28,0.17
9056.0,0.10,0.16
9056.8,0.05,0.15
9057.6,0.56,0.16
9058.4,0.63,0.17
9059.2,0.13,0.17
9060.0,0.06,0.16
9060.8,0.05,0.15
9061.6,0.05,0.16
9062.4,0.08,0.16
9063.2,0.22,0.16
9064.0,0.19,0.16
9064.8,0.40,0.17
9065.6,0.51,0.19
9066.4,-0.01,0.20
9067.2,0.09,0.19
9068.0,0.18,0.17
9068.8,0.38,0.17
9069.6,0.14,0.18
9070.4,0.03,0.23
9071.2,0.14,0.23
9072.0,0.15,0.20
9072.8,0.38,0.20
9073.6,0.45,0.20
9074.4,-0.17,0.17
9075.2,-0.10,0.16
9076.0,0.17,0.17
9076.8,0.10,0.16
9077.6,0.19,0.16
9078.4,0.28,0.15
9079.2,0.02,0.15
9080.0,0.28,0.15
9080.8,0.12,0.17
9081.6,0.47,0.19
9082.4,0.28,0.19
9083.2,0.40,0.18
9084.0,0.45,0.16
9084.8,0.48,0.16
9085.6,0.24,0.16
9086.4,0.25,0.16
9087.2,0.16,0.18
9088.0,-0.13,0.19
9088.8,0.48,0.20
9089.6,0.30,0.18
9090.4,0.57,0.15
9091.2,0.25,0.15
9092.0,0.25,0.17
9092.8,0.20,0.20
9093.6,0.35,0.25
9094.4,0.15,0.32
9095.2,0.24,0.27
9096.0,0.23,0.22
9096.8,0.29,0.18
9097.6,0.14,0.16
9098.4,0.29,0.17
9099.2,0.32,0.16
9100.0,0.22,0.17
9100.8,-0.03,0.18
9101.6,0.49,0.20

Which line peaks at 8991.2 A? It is H-beta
